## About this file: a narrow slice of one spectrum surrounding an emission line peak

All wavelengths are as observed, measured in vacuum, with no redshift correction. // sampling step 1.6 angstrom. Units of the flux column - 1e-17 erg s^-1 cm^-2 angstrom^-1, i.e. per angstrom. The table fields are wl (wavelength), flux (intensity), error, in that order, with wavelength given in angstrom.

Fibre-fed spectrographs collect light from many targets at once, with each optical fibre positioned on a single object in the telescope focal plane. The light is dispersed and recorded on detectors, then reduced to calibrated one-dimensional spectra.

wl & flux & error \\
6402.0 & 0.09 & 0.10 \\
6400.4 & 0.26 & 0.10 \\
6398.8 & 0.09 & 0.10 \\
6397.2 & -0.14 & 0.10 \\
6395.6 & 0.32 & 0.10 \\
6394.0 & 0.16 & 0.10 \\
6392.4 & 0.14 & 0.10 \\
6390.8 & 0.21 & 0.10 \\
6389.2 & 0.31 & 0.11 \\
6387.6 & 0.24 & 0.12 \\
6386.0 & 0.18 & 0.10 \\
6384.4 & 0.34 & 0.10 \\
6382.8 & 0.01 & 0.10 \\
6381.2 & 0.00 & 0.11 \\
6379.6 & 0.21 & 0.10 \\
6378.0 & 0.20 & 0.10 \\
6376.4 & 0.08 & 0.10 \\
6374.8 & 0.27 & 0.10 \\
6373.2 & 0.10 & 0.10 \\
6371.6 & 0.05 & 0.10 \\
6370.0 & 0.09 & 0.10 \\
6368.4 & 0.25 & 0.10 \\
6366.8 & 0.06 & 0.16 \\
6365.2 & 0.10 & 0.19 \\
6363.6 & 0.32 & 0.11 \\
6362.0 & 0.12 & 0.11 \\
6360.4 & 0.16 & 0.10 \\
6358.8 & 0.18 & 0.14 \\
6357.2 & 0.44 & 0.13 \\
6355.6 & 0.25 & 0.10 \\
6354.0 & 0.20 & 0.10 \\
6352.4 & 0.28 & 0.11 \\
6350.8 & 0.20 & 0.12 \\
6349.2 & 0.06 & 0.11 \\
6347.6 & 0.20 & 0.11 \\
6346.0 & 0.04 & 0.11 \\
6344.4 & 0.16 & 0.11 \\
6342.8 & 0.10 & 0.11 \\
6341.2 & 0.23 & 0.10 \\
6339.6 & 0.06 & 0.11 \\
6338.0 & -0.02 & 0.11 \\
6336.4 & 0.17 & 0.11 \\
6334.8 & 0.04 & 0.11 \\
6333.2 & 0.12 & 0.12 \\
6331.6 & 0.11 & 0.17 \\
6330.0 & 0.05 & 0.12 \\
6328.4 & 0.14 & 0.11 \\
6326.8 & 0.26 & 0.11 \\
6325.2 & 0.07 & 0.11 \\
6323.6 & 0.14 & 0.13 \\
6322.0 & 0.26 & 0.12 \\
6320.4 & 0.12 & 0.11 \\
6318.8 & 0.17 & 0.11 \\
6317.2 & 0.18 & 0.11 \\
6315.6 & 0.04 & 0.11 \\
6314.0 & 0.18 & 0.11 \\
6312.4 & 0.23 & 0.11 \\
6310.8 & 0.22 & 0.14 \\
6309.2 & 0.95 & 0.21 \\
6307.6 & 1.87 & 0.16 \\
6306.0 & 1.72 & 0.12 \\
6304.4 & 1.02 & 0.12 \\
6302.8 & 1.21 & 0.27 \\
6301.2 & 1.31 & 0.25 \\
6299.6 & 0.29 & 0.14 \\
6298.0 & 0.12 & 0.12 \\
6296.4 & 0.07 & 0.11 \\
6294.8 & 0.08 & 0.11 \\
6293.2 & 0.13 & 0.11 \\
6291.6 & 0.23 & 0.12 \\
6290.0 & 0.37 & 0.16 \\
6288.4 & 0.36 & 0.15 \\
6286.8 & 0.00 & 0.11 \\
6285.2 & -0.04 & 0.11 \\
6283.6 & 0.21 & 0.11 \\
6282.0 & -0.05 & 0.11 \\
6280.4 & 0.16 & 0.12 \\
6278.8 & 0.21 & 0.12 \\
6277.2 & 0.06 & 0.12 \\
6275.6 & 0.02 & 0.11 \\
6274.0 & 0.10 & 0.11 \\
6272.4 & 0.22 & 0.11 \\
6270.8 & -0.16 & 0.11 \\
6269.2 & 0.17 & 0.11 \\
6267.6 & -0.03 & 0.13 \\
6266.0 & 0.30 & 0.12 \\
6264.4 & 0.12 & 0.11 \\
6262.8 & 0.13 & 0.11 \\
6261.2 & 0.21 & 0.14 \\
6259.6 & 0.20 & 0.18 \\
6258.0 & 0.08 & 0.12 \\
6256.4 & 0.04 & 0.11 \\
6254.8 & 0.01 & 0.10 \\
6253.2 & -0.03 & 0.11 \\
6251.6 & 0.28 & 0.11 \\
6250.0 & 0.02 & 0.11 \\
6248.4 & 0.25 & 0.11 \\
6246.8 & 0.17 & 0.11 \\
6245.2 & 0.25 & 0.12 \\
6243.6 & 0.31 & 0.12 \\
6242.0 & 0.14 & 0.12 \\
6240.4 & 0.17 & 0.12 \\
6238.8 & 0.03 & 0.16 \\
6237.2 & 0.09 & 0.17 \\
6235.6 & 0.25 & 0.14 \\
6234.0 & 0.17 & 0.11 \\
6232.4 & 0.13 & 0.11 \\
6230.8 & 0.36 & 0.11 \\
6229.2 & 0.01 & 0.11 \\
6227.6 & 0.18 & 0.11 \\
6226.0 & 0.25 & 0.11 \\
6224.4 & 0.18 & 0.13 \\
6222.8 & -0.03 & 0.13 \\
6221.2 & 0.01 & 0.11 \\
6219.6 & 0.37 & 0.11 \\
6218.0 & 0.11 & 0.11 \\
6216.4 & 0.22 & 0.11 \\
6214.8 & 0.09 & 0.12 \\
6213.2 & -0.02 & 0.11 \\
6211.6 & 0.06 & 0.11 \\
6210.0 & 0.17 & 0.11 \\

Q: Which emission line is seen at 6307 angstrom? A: [O II]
